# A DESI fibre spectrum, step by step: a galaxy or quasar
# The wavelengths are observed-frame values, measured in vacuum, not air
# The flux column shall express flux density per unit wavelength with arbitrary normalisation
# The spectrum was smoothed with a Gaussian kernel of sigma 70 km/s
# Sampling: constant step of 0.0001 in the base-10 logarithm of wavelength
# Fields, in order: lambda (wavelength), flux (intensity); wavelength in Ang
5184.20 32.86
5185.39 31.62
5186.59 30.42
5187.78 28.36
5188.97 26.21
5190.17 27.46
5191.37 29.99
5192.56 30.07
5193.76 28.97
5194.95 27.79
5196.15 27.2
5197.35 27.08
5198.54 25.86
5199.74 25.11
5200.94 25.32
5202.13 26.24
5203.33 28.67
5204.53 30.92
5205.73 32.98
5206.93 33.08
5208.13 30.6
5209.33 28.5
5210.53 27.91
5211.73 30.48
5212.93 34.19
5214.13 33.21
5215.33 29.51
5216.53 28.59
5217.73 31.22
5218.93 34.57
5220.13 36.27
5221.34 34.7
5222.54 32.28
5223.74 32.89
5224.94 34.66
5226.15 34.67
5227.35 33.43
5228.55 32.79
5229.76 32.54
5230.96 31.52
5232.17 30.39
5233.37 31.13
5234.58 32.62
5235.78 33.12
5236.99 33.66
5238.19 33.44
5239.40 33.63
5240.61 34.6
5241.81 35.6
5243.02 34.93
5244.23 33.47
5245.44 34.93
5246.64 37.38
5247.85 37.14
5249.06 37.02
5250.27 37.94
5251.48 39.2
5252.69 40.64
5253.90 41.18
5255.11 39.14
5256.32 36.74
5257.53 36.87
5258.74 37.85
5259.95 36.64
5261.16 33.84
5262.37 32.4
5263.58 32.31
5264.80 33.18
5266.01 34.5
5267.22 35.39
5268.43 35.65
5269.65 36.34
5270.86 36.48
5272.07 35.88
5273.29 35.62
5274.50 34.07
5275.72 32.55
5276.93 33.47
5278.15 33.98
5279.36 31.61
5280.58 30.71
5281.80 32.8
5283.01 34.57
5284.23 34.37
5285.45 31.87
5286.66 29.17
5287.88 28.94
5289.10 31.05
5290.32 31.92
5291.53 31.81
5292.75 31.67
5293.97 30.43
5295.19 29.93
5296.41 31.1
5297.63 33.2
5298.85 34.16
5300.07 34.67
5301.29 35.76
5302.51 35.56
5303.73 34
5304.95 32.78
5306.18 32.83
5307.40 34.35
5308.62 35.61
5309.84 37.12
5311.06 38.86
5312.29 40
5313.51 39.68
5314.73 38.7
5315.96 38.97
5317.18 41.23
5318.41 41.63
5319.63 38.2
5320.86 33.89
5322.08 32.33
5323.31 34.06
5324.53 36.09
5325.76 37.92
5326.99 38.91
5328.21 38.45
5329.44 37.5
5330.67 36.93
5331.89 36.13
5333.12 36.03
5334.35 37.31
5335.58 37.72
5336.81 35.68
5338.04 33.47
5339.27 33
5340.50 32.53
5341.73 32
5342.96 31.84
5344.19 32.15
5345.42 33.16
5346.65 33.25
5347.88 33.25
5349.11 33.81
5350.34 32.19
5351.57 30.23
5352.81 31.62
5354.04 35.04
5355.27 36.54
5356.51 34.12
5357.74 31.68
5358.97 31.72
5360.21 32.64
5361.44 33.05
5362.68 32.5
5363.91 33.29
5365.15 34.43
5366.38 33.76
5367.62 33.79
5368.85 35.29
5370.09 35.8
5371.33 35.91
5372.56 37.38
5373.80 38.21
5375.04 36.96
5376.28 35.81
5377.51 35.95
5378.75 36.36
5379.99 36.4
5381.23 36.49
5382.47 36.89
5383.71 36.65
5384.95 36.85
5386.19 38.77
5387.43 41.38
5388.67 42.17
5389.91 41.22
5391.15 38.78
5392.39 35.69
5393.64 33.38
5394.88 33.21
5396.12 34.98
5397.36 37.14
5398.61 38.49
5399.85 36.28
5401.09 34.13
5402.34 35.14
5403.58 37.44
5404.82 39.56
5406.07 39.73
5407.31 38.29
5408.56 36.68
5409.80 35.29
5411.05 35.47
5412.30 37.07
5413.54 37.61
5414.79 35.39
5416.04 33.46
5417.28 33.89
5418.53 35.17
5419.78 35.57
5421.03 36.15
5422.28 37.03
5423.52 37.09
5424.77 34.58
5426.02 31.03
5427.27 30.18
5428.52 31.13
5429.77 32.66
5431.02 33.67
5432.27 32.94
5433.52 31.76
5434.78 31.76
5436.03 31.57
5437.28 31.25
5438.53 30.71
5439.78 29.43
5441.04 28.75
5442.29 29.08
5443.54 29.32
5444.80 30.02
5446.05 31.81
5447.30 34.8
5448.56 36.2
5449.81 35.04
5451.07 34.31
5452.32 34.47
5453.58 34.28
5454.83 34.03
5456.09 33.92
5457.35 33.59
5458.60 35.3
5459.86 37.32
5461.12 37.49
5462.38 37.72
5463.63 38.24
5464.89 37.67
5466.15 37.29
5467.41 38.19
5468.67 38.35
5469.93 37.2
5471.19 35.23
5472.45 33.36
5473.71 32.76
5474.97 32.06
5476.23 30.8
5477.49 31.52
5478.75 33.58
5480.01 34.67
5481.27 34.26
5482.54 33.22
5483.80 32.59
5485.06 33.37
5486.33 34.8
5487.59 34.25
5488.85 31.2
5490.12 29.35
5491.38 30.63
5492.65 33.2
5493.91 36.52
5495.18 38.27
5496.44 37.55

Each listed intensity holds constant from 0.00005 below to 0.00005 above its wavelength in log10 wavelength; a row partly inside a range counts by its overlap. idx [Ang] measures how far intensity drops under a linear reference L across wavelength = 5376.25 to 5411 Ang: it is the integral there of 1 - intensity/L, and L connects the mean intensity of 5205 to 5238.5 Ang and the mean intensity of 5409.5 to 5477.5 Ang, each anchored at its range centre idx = -3.6 Ang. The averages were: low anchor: 32.3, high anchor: 34.1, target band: 37.1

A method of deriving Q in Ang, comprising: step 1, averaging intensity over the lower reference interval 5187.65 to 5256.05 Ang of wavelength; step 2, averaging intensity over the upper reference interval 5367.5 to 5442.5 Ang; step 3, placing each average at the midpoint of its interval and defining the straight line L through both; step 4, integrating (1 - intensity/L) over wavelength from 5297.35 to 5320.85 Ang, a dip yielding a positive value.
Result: -2.0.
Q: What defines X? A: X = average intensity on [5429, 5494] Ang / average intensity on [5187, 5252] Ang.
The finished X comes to 1.1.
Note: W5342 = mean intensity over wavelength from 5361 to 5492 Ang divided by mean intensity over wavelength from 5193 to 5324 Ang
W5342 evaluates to 1.04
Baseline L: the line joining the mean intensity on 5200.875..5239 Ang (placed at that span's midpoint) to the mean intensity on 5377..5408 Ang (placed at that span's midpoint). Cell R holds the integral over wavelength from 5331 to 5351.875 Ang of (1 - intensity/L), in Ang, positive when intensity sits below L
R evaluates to 1.1 Ang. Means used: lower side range 31.9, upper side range 37.3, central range 33.9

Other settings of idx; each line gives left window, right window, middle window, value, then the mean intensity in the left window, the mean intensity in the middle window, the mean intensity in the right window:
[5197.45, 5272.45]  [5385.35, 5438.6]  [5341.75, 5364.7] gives 1.3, 33.5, 32.9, 35.5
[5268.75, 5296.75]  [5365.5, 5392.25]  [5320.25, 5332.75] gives -0.5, 32.7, 36.2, 37.1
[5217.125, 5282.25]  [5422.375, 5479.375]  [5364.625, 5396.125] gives -2.5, 34.7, 36.7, 33.7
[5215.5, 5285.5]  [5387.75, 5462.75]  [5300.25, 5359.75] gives -1.3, 34.5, 35.3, 34.7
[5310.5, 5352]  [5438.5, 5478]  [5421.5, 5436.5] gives 0.7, 35.8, 33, 34.1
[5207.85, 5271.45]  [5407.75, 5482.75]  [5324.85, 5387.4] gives -1.6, 34.3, 35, 34.1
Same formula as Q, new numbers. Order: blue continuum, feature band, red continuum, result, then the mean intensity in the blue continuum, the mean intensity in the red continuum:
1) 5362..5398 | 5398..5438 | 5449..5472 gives 1.47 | 36.4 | 36.1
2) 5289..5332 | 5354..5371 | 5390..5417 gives 1.04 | 35.5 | 36.4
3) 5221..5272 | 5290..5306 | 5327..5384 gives 0.92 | 35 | 34.7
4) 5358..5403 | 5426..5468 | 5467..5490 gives 1.25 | 36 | 33.8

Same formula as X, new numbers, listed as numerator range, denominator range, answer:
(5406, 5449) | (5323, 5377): 0.97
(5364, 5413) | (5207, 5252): 1.10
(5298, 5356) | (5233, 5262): 0.99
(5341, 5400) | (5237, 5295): 1.02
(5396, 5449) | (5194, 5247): 1.08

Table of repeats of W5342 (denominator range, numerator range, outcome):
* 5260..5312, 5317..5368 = 1.03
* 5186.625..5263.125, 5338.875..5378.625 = 1.04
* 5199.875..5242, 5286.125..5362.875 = 1.08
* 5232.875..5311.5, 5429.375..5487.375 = 0.98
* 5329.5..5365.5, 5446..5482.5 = 1.04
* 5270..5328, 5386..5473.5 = 1.01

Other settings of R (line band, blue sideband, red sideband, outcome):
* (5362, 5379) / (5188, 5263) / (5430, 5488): -1.0 Ang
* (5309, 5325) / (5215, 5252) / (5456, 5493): -1.7 Ang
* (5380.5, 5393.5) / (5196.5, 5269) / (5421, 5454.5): -2.2 Ang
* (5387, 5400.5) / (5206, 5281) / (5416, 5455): -1.7 Ang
